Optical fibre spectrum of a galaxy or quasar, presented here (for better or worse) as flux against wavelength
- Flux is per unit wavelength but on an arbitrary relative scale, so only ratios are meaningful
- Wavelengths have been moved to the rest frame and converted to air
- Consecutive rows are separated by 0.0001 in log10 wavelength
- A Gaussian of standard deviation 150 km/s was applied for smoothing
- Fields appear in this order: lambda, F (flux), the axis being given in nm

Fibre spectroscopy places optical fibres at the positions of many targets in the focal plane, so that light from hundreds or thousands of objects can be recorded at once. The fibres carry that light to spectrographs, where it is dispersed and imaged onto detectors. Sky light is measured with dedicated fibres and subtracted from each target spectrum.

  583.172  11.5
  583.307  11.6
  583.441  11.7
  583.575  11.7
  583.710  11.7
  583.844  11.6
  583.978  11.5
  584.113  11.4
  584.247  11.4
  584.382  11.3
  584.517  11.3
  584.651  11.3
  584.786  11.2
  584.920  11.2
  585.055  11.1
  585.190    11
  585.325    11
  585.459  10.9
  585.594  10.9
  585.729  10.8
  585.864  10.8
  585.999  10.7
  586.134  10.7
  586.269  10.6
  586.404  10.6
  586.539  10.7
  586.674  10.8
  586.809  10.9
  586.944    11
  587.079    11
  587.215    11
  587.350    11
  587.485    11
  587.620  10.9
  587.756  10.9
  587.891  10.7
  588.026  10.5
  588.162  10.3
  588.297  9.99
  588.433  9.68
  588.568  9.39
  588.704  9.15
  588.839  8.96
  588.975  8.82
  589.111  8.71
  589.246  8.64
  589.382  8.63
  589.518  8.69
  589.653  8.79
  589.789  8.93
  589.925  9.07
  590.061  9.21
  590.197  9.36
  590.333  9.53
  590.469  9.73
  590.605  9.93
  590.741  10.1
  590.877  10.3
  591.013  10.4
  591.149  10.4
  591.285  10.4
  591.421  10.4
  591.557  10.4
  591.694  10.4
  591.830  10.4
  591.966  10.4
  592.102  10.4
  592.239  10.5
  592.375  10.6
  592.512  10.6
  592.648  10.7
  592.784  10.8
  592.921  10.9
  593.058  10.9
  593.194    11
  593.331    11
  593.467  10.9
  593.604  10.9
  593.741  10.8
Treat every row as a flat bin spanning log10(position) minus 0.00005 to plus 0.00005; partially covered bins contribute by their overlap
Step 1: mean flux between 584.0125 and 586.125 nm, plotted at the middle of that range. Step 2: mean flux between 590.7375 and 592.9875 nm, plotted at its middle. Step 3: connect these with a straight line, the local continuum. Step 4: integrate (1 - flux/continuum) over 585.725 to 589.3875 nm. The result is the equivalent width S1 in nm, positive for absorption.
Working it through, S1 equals 0.20 nm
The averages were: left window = 11.1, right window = 10.5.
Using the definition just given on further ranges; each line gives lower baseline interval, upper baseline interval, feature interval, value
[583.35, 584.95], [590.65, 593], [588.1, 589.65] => 0.242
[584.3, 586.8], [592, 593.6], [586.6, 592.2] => 0.443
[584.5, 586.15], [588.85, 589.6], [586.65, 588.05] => -0.155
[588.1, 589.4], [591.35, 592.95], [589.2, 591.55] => 0.067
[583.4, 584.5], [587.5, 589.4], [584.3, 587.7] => -0.082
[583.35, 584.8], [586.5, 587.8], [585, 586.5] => 0.047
